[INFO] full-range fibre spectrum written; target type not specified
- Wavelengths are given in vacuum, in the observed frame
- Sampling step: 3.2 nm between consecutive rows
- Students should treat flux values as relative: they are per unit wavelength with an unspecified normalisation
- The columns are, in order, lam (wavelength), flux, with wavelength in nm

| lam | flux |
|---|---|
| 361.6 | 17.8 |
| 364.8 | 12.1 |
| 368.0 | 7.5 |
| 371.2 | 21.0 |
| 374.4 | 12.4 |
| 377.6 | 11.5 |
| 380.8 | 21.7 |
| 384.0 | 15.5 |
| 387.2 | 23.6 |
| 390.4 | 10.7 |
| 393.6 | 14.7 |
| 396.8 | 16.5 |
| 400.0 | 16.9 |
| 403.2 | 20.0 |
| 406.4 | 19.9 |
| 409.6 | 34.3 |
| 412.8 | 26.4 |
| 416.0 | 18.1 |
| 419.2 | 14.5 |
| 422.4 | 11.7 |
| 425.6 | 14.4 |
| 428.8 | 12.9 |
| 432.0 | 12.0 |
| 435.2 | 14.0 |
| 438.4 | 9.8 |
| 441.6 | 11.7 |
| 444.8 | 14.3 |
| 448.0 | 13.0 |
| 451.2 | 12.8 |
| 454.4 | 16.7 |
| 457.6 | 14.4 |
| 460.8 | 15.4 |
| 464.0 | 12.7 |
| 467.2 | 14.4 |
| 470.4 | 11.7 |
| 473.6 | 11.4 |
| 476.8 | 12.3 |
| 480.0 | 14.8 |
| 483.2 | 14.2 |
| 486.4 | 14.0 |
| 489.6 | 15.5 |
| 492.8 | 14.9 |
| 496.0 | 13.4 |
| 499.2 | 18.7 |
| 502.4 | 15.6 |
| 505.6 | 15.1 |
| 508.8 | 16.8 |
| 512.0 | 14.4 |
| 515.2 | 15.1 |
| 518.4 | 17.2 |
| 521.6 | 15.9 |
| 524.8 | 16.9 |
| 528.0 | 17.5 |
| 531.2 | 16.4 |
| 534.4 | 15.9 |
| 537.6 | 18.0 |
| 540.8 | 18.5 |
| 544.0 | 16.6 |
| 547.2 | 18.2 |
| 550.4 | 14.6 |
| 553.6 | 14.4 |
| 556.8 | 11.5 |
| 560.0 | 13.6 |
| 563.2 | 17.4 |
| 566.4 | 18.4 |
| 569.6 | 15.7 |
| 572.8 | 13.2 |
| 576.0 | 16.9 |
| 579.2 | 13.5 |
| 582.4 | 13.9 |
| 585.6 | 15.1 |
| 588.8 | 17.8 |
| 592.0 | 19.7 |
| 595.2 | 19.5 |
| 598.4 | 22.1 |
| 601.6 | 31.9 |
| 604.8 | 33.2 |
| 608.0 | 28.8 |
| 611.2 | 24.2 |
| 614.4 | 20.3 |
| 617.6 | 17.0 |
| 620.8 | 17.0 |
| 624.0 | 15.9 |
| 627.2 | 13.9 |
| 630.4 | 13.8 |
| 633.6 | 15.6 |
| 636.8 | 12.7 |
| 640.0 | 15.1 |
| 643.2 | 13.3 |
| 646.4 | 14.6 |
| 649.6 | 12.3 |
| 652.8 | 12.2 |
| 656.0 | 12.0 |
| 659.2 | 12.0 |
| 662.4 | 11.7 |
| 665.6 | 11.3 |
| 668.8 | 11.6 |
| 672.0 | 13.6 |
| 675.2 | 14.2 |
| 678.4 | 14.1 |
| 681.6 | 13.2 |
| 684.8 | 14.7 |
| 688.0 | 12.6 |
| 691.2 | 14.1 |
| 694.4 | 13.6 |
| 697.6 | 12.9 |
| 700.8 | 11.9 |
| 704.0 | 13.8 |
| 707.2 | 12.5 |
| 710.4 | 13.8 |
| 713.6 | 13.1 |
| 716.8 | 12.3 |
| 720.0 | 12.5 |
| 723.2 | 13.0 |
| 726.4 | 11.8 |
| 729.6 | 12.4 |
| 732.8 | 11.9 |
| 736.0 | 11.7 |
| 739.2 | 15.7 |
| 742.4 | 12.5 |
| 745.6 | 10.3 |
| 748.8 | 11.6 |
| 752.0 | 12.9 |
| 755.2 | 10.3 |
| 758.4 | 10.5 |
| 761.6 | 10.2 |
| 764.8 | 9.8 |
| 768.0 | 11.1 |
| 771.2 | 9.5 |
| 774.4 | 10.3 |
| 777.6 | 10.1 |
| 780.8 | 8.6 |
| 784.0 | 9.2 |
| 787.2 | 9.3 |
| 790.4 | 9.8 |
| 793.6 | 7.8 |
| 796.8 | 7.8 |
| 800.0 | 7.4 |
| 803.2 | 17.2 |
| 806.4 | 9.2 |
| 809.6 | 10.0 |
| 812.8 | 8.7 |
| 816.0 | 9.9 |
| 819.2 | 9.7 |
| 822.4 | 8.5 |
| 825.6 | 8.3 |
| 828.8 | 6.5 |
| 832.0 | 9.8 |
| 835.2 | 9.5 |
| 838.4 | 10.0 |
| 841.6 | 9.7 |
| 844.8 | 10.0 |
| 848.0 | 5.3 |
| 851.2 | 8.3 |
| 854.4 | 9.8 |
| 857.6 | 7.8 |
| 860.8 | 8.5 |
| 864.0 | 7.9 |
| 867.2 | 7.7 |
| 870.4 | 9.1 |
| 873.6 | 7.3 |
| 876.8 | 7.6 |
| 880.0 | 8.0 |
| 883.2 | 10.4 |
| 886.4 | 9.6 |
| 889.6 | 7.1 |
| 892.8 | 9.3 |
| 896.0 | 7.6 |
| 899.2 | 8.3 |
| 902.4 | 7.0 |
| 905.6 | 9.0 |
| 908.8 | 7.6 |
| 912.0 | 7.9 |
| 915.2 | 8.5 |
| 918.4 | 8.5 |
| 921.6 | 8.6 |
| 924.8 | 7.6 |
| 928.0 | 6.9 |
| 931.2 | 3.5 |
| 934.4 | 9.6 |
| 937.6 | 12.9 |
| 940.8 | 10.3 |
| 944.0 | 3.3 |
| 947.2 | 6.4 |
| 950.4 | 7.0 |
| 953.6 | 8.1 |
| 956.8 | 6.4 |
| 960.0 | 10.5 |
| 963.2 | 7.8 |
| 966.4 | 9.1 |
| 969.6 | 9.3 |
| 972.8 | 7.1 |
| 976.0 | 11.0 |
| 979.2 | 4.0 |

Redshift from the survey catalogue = 1.16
